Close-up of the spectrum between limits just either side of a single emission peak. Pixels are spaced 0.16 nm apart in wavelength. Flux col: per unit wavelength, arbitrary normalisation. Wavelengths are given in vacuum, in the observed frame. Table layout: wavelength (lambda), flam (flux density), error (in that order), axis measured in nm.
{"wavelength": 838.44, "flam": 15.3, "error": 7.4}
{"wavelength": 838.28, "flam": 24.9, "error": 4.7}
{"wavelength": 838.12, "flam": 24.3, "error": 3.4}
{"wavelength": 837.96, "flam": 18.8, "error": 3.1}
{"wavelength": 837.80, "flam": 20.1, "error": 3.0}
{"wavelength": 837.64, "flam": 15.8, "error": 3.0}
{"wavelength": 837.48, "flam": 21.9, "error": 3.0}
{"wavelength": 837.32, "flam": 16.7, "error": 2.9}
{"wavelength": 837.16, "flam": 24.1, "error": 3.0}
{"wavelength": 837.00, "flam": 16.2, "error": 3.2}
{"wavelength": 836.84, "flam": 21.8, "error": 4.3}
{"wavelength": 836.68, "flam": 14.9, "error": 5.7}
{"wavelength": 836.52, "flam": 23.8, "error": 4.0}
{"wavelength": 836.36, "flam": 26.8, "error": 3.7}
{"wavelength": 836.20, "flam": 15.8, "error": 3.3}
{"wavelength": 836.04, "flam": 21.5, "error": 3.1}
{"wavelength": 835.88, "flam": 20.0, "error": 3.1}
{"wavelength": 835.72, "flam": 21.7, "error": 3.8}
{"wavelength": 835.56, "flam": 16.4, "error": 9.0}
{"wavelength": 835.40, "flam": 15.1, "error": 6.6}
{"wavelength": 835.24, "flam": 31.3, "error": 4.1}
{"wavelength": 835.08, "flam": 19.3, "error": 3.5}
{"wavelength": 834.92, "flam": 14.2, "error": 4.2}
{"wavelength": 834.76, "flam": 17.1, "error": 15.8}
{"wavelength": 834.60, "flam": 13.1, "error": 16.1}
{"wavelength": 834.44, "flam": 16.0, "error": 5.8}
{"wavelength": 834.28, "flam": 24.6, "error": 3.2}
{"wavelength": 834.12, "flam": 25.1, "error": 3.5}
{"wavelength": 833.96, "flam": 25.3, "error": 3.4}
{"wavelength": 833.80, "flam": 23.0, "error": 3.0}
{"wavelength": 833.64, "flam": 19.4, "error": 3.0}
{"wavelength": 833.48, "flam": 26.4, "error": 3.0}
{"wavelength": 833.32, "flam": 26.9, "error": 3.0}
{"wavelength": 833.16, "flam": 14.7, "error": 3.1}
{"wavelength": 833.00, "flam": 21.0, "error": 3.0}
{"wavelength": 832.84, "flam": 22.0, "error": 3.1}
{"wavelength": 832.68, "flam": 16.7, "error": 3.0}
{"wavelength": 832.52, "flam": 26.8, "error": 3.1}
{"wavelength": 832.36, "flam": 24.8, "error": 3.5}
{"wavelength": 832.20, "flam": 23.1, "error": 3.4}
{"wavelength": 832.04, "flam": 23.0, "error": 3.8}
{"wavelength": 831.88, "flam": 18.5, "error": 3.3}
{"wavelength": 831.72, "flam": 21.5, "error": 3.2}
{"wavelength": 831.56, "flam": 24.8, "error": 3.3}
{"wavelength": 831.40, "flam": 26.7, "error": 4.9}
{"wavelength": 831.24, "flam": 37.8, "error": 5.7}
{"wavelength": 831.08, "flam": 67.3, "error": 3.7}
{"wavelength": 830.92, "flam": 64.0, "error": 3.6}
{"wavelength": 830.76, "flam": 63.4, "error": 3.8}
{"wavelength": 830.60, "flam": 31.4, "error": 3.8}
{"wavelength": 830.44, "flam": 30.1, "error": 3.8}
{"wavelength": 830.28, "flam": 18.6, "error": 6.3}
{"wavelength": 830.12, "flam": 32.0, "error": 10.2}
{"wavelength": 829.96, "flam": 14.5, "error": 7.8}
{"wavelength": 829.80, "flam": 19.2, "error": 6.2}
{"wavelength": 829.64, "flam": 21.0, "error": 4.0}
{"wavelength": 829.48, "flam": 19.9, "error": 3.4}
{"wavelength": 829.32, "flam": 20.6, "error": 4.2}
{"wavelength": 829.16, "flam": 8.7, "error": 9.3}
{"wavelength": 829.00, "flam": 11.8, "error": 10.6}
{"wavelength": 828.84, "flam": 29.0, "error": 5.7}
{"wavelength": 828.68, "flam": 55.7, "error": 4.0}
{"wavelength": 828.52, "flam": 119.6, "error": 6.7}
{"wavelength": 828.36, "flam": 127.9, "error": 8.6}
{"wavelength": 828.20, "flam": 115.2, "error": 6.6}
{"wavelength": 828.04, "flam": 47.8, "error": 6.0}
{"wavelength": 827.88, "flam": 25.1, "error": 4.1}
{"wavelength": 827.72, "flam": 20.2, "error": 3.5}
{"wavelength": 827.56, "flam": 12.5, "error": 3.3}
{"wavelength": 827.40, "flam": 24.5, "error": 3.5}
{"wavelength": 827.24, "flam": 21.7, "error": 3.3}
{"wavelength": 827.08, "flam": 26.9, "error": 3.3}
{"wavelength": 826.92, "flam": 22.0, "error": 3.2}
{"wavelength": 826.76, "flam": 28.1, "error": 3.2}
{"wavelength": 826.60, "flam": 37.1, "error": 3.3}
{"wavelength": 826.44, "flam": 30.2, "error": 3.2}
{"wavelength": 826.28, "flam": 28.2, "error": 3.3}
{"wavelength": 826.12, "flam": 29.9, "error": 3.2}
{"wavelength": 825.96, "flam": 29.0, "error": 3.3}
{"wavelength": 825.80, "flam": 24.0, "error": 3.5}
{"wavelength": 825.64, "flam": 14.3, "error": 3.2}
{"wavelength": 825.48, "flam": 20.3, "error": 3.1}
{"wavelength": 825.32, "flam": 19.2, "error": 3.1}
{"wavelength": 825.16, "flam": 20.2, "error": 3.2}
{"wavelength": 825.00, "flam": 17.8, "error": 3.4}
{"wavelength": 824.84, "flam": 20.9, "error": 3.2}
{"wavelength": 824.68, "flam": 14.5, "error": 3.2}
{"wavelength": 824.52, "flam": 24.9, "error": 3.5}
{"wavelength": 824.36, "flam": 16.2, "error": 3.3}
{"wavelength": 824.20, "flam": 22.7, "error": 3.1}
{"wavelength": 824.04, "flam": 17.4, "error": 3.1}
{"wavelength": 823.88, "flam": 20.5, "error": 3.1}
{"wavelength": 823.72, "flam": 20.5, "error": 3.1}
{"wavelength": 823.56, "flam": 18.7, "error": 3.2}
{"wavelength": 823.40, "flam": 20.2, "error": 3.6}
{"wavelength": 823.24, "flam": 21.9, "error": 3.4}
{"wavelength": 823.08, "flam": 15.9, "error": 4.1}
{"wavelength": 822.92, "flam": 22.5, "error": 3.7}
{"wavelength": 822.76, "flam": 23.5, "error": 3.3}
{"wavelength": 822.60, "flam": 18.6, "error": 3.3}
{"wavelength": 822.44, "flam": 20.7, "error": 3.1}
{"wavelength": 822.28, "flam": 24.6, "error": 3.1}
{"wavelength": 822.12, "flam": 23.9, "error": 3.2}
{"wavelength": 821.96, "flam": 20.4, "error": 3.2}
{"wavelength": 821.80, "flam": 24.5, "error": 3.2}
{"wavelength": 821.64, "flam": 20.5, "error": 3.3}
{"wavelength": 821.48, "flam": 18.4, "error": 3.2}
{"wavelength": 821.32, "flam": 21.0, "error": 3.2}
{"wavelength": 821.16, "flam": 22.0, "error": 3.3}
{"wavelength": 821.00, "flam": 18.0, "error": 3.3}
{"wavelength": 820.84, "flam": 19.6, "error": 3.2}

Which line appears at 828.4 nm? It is Halpha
